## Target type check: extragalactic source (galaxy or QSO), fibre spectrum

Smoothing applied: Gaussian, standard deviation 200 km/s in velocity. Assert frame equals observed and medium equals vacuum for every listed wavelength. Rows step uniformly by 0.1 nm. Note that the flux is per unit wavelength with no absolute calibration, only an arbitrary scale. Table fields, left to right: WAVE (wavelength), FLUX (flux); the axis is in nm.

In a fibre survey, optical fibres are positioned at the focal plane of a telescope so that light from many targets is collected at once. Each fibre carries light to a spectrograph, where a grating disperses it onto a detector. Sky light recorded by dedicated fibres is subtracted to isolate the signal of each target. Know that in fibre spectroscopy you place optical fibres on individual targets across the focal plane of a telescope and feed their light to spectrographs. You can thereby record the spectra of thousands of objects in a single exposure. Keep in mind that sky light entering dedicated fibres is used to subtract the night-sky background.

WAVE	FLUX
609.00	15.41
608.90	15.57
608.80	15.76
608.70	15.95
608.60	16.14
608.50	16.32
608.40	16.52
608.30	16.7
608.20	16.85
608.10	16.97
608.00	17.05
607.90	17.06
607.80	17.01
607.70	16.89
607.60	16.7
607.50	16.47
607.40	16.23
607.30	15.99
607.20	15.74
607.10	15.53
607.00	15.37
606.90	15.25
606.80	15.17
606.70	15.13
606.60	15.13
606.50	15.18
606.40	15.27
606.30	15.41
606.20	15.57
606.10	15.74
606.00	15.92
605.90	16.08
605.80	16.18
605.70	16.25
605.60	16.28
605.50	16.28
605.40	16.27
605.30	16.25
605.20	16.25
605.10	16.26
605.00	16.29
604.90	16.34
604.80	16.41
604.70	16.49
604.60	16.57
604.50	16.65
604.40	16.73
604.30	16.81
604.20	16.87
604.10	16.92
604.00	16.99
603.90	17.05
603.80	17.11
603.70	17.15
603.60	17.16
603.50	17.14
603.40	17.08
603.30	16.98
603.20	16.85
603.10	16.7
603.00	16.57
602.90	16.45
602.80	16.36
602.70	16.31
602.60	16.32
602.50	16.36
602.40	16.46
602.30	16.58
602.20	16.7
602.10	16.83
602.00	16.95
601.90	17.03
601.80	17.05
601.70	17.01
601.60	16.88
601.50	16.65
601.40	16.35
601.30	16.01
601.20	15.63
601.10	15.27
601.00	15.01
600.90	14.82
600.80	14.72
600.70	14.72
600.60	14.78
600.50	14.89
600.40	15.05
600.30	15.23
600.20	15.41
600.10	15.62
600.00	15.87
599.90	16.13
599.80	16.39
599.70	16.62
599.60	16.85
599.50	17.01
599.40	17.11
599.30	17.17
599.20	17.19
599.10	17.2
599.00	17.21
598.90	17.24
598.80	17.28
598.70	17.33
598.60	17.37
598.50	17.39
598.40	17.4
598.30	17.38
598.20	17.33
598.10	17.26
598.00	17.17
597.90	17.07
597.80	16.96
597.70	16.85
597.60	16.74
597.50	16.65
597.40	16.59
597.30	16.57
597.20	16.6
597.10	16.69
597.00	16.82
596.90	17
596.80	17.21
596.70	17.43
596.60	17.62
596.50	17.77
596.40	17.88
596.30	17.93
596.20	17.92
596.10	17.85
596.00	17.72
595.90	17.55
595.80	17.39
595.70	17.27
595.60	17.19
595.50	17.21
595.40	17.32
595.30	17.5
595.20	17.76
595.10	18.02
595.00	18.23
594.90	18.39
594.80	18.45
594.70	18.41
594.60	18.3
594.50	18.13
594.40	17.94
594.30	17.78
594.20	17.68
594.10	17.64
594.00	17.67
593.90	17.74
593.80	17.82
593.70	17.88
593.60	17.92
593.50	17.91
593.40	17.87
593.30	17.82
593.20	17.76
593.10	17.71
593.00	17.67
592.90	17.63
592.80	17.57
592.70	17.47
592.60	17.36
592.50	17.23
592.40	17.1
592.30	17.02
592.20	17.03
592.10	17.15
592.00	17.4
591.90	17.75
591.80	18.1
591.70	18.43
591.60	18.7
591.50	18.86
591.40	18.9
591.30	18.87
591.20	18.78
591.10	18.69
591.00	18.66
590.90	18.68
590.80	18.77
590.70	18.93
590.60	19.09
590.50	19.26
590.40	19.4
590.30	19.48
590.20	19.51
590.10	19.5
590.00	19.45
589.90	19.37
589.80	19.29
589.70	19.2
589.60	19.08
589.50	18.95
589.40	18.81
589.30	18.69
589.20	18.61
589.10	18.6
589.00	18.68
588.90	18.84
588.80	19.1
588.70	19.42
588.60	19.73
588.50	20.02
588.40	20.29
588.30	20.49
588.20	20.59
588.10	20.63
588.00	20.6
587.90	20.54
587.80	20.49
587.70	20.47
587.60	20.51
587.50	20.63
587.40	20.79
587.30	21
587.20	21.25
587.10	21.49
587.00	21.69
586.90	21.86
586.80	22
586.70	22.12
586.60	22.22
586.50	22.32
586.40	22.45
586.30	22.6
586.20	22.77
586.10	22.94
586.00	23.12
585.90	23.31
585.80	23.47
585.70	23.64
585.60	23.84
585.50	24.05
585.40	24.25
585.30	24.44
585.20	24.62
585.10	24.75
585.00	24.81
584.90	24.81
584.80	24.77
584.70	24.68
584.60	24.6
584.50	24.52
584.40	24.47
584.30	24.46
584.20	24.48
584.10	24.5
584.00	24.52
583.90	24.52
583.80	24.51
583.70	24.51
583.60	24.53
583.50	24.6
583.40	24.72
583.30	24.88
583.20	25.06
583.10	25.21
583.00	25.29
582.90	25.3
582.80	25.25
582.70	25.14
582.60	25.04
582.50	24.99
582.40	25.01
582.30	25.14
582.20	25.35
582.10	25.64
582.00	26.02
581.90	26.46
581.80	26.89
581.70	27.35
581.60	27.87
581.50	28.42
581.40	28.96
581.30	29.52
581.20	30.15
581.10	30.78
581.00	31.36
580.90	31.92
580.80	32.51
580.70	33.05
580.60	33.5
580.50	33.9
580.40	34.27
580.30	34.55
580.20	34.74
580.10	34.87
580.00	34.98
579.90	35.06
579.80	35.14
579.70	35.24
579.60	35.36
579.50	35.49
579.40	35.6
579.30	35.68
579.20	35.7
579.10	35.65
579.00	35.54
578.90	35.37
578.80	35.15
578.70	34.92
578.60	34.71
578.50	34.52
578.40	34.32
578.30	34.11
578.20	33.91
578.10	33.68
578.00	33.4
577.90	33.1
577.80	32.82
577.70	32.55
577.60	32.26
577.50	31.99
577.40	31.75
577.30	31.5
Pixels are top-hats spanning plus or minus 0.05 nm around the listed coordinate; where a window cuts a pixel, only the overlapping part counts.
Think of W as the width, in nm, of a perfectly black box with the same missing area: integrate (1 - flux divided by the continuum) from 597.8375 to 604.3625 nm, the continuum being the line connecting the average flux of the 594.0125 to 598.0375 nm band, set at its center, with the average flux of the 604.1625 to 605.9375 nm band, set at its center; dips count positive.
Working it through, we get 0.12 nm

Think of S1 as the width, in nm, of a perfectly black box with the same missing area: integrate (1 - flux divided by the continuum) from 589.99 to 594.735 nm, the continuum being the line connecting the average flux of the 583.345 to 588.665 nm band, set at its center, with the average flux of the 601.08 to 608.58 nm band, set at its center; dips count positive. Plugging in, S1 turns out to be 0.57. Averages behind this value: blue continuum 22.8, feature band 18.2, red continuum 16.4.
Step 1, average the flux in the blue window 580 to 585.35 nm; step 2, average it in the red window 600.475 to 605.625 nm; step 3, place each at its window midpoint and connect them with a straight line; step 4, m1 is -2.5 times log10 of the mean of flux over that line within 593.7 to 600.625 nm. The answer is 0.14 mag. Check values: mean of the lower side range 27.2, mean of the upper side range 16.4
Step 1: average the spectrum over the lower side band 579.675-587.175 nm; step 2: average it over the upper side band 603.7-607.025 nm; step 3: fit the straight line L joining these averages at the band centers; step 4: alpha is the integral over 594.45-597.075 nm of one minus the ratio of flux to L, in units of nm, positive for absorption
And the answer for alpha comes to 0.38 nm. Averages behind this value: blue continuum 26.4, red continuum 16.2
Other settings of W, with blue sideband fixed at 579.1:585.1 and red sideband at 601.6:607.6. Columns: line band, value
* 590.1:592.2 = 0.44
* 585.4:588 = 0.40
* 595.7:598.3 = 0.41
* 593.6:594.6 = 0.19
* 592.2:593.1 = 0.21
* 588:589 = 0.21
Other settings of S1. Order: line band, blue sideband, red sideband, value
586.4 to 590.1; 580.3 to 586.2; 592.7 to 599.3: 0.42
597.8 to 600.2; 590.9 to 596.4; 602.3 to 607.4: 0.02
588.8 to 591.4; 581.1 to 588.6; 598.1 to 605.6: 0.32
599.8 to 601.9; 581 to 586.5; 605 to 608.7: 0.31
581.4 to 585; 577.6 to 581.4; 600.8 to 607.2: 0.69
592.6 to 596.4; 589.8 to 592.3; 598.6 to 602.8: 0.01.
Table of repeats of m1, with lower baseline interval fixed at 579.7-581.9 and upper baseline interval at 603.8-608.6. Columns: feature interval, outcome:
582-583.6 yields 0.21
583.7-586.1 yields 0.20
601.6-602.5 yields 0.12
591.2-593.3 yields 0.36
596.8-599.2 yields 0.24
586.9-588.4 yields 0.31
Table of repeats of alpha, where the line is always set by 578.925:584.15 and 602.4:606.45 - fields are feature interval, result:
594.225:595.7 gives 0.27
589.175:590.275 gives 0.25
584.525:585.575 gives 0.11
